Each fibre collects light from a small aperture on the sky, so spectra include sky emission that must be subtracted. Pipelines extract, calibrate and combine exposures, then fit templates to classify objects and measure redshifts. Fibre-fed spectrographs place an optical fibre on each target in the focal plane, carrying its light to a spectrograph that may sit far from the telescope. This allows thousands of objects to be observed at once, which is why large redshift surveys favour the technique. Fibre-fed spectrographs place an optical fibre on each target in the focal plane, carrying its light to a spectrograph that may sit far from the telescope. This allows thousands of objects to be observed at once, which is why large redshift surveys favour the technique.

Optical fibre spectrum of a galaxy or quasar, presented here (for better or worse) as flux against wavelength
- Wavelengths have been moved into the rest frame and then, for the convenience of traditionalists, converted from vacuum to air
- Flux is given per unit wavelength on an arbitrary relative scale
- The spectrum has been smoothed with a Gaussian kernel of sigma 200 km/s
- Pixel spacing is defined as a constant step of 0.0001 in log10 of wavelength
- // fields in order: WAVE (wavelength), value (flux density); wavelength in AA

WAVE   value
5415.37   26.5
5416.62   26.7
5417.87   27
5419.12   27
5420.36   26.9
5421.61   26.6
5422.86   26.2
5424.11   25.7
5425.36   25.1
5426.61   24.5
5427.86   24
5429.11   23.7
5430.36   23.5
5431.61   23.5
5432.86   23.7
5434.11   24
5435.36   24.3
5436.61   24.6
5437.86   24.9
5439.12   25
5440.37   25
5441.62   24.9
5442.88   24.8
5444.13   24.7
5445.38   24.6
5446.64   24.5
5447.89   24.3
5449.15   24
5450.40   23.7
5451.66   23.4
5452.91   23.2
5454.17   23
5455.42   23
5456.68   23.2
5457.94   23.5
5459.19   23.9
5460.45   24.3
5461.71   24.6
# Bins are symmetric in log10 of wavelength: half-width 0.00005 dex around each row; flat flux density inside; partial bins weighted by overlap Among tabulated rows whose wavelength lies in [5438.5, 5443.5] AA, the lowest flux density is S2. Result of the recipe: 24.8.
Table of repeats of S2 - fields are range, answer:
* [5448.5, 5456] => 23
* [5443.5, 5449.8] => 24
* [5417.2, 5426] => 25.1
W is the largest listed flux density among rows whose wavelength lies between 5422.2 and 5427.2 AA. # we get 26.2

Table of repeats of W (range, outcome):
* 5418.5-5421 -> 27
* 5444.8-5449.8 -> 24.6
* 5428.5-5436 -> 24.3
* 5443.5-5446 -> 24.7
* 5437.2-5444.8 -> 25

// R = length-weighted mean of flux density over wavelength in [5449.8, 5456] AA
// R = 23.3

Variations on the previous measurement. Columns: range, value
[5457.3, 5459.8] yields 23.7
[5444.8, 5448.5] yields 24.5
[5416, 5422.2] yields 26.8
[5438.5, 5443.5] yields 24.9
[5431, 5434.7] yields 23.7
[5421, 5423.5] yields 26.4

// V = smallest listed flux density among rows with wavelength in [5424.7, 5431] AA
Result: 23.5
